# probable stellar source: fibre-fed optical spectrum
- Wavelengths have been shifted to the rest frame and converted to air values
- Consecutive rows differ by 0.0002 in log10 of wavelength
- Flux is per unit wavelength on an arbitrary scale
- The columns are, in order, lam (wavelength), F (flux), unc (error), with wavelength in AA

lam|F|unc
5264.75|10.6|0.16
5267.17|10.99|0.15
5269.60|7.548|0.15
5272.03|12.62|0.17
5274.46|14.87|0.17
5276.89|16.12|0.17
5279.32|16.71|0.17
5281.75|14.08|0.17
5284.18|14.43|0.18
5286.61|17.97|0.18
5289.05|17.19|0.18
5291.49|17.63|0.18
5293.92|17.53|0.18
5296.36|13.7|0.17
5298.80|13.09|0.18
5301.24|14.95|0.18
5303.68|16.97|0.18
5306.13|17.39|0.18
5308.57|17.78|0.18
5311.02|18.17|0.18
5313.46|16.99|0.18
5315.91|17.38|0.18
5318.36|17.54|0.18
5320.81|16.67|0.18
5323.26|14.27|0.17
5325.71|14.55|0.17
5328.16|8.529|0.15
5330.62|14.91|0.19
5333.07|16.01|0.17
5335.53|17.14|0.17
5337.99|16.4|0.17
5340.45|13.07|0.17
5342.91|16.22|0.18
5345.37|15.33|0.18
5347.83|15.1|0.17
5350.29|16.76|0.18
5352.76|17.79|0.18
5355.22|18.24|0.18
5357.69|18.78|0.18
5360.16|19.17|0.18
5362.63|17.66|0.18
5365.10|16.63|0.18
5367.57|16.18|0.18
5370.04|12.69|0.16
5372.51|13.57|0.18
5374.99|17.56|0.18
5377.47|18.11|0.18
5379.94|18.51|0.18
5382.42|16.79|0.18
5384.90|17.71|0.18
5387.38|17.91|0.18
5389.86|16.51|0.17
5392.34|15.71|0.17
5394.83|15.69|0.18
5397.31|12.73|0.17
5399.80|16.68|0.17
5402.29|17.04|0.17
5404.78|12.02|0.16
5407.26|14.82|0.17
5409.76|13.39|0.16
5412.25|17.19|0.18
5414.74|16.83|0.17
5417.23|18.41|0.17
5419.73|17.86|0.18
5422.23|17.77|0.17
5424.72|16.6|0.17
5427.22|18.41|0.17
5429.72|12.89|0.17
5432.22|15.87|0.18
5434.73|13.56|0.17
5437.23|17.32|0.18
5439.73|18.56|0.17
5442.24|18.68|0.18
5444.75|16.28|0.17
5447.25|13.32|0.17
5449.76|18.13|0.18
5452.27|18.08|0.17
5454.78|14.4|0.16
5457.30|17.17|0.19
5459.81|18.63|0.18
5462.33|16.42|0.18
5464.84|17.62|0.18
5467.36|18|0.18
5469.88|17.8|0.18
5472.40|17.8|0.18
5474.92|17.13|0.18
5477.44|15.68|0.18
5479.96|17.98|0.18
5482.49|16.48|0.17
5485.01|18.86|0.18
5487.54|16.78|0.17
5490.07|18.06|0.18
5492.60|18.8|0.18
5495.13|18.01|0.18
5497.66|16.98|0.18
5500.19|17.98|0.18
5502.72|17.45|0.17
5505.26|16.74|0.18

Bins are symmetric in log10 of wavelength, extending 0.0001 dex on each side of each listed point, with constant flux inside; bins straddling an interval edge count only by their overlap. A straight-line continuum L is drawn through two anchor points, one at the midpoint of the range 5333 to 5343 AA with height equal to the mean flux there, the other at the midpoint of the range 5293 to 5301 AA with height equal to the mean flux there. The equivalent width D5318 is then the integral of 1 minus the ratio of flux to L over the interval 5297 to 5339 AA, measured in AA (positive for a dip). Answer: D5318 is -1.64 AA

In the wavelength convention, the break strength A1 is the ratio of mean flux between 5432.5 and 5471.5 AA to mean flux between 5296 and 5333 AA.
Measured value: 1.1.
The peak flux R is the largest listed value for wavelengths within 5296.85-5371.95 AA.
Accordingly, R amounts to 19.17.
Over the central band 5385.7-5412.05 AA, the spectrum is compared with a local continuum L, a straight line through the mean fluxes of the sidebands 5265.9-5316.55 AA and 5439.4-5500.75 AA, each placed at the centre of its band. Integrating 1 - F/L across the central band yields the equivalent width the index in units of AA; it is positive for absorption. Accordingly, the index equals 1.89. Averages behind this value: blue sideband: 15.4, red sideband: 17.3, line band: 15.4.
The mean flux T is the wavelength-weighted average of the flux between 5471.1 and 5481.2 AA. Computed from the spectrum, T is 17.2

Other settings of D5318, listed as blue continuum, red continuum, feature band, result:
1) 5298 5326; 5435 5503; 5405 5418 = 1.0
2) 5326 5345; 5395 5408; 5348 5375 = -3.7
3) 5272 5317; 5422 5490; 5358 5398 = 0.0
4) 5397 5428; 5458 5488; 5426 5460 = 0.8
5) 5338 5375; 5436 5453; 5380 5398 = 0.2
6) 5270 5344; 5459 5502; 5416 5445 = 0.2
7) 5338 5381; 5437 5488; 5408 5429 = 0.0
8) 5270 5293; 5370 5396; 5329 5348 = 0.8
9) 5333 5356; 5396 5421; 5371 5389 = -1.3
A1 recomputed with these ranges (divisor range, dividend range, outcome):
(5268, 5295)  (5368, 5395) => 1.09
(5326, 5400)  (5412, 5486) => 1.05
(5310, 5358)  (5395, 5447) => 1.01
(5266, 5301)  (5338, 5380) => 1.13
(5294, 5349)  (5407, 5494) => 1.09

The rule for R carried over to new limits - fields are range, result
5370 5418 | 18.51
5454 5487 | 18.86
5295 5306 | 16.97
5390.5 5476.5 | 18.68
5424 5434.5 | 18.41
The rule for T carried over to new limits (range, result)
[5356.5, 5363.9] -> 18.5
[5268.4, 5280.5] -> 13.6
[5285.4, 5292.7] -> 17.6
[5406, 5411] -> 14.1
